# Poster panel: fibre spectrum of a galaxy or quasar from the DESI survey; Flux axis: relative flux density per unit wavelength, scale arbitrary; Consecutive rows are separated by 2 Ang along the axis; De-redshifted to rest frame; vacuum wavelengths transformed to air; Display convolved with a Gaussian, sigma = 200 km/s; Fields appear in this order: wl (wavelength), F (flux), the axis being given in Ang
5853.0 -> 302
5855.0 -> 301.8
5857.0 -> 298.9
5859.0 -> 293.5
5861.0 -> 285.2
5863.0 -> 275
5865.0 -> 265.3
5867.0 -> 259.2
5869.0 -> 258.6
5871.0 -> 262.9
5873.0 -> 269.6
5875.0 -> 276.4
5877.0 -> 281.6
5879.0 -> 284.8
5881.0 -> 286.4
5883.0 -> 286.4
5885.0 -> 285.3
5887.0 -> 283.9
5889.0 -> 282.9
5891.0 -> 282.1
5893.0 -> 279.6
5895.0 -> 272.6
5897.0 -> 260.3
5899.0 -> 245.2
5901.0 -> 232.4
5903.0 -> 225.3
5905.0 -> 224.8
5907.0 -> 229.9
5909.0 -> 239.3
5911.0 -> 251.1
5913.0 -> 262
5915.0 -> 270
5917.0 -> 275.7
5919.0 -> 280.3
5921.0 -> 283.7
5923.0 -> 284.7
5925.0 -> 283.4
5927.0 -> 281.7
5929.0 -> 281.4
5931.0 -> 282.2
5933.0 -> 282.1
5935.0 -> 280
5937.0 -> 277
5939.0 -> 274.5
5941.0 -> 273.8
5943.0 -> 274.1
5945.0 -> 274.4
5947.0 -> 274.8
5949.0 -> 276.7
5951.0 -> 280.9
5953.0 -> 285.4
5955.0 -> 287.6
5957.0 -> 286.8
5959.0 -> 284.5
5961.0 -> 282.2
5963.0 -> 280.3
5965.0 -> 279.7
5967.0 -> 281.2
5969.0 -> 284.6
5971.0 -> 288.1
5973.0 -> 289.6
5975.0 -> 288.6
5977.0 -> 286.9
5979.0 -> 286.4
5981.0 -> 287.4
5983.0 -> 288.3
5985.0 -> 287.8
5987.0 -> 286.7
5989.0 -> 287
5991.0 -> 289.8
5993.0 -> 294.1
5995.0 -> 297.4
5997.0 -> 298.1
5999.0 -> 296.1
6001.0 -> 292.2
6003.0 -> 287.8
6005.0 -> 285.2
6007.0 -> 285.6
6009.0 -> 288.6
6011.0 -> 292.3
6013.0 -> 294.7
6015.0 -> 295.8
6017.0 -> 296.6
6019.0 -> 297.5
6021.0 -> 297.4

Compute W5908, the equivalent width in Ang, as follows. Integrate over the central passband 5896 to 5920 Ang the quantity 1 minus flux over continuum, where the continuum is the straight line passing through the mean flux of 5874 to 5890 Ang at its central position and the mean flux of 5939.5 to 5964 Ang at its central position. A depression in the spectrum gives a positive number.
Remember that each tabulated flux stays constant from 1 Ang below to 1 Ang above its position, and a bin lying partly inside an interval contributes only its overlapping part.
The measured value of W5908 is 2.8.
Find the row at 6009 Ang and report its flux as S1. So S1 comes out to 288.6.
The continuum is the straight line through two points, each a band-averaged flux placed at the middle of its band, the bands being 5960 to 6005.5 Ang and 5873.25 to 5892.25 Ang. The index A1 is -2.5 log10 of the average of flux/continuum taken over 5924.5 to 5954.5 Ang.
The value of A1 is 0.03 mag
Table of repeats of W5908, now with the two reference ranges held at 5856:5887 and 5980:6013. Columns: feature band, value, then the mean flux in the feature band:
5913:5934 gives 0.3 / 280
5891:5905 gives 1.4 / 253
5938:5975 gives 0.7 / 281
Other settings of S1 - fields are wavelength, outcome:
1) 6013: 294.7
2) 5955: 287.6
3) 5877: 281.6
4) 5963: 280.3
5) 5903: 225.3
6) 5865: 265.3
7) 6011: 292.3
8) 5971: 288.1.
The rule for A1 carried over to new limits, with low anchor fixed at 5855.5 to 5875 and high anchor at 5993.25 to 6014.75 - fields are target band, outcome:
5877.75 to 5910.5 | 0.06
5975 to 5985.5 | 0.01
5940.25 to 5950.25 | 0.04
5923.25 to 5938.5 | 0.01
